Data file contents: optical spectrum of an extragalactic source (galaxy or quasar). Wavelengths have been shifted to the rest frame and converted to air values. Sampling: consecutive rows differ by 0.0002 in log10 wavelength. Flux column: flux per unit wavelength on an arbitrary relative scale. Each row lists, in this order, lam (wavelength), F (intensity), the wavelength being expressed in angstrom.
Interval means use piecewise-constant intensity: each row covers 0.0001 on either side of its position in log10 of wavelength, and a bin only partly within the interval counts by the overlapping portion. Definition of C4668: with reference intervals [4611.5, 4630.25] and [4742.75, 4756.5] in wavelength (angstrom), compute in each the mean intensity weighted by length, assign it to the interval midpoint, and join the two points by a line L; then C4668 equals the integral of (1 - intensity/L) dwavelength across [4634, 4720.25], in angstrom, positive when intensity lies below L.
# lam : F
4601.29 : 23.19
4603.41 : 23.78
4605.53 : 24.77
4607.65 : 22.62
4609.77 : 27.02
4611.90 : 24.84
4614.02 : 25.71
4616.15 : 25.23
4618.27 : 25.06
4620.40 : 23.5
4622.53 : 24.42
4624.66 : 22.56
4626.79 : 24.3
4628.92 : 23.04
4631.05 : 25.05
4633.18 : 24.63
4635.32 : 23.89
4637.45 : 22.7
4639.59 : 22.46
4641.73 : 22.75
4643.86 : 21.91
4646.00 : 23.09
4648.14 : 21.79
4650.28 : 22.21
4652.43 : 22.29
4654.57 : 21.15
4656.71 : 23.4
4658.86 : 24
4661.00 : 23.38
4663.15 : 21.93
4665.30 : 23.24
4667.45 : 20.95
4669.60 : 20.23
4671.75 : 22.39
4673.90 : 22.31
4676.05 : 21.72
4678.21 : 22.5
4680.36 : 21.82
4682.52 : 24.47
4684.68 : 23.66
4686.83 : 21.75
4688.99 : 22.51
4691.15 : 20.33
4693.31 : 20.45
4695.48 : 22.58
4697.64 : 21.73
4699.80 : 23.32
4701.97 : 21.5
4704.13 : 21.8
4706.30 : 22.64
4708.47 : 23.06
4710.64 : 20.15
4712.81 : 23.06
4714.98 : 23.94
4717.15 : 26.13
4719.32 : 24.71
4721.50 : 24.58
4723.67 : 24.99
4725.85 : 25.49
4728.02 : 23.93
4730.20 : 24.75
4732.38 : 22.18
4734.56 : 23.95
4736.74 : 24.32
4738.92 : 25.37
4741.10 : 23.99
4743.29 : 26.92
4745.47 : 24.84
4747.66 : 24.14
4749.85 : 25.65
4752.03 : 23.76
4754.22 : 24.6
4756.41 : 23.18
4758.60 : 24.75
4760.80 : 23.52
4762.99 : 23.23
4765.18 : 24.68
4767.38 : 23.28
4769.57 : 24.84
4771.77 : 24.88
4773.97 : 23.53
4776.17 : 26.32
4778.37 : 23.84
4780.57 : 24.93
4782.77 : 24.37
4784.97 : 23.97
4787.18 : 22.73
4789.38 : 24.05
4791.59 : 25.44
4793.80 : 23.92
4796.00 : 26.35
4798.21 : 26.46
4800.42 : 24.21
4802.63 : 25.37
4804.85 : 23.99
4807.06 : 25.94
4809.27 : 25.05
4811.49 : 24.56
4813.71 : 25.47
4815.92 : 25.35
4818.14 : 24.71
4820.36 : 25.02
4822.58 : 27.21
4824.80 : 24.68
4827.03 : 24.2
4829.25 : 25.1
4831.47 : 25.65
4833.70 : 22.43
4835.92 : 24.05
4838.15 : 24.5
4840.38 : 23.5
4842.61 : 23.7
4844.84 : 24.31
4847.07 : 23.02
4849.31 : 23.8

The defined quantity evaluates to 7.03 angstrom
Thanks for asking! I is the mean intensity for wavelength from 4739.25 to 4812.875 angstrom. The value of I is 24.6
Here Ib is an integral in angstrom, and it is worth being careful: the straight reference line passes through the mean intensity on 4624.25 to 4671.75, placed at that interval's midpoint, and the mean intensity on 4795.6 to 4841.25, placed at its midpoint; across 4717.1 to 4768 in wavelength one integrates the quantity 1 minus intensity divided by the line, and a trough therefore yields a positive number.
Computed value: -1.00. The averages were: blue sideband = 22.8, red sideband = 24.9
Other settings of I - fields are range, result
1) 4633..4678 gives 22.4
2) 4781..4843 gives 24.7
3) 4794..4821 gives 25.2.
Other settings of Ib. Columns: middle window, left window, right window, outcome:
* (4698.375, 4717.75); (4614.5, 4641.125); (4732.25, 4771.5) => 1.2 angstrom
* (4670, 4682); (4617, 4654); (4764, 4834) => 0.8 angstrom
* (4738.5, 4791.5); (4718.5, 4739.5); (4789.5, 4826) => 0.8 angstrom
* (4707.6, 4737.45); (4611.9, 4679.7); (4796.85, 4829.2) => 0.1 angstrom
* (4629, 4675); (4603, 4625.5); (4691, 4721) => 2.1 angstrom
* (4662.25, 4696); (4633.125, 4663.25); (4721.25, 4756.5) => 1.9 angstrom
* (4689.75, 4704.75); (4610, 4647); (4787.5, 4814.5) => 1.6 angstrom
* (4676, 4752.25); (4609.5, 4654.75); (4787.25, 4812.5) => 2.6 angstrom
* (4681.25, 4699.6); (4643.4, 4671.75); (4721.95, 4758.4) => 0.7 angstrom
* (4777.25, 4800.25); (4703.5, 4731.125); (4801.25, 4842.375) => -0.1 angstrom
